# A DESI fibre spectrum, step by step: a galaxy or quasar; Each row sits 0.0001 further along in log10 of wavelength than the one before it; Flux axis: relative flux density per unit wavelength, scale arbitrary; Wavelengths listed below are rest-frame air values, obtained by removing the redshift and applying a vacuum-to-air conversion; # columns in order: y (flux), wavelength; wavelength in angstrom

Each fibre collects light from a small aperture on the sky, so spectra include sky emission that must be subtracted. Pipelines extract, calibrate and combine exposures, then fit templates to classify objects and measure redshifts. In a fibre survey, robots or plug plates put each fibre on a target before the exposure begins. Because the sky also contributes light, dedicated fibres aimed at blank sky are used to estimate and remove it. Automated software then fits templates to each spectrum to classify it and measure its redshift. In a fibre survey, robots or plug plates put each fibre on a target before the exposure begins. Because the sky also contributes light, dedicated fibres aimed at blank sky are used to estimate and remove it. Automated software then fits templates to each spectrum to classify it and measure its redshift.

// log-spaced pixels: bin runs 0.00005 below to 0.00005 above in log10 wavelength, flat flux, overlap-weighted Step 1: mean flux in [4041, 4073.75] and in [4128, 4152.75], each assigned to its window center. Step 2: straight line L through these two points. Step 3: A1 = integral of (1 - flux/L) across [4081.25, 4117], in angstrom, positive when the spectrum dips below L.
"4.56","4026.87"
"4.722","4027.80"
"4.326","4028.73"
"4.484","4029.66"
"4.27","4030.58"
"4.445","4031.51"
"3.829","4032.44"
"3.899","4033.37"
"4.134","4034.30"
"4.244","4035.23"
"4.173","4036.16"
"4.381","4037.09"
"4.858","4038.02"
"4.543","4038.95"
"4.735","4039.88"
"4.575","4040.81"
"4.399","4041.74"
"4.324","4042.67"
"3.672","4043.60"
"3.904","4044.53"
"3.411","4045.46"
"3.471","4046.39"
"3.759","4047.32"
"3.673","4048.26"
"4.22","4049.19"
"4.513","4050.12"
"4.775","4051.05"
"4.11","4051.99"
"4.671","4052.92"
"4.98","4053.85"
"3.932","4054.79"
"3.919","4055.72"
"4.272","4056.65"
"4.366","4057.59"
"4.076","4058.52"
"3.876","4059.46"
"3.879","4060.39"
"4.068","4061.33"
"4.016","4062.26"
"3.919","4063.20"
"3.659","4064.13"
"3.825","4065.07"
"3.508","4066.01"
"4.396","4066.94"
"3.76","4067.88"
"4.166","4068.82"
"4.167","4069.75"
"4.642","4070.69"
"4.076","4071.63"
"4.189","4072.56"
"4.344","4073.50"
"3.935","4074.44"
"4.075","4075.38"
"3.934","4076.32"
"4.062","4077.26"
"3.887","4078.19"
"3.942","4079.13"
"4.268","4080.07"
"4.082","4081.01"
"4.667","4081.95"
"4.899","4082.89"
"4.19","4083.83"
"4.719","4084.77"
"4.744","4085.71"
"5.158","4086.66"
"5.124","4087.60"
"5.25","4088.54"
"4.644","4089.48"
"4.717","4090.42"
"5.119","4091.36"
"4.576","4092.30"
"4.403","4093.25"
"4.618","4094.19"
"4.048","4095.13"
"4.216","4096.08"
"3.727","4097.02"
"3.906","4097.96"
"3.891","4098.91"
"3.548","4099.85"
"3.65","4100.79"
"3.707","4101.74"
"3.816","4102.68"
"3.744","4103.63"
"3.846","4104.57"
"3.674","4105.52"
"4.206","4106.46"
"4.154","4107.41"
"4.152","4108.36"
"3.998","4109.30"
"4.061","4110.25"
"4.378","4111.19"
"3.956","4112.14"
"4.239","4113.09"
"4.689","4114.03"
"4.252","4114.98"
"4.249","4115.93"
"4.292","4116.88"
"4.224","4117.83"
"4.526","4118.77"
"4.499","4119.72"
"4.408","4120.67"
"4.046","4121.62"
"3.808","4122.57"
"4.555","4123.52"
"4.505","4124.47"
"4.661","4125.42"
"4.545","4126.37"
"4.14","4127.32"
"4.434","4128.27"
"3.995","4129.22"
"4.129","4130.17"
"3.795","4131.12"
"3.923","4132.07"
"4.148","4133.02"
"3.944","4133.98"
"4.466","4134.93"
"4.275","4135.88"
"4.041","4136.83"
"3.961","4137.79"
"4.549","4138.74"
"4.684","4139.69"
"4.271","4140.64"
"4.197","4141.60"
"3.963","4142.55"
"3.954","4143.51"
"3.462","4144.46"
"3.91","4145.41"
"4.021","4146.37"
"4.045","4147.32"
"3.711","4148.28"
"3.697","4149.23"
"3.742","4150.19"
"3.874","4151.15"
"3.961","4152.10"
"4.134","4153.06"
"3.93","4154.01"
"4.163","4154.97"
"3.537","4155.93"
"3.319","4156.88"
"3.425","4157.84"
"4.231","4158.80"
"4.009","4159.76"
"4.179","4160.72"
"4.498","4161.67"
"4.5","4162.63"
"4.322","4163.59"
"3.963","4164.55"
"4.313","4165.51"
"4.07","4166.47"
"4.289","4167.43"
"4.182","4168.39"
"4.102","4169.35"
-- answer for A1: -2.0 angstrom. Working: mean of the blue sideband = 4.09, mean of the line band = 4.29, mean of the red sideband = 4.04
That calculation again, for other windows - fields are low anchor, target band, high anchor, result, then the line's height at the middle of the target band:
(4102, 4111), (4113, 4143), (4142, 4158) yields -2.8 angstrom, 3.9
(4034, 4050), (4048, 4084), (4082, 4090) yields 2.9 angstrom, 4.52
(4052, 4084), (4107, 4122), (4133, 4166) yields -0.7 angstrom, 4.08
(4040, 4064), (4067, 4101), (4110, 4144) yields -1.2 angstrom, 4.17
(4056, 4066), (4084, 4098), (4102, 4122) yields -1.8 angstrom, 4.08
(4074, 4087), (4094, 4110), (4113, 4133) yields 1.4 angstrom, 4.3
